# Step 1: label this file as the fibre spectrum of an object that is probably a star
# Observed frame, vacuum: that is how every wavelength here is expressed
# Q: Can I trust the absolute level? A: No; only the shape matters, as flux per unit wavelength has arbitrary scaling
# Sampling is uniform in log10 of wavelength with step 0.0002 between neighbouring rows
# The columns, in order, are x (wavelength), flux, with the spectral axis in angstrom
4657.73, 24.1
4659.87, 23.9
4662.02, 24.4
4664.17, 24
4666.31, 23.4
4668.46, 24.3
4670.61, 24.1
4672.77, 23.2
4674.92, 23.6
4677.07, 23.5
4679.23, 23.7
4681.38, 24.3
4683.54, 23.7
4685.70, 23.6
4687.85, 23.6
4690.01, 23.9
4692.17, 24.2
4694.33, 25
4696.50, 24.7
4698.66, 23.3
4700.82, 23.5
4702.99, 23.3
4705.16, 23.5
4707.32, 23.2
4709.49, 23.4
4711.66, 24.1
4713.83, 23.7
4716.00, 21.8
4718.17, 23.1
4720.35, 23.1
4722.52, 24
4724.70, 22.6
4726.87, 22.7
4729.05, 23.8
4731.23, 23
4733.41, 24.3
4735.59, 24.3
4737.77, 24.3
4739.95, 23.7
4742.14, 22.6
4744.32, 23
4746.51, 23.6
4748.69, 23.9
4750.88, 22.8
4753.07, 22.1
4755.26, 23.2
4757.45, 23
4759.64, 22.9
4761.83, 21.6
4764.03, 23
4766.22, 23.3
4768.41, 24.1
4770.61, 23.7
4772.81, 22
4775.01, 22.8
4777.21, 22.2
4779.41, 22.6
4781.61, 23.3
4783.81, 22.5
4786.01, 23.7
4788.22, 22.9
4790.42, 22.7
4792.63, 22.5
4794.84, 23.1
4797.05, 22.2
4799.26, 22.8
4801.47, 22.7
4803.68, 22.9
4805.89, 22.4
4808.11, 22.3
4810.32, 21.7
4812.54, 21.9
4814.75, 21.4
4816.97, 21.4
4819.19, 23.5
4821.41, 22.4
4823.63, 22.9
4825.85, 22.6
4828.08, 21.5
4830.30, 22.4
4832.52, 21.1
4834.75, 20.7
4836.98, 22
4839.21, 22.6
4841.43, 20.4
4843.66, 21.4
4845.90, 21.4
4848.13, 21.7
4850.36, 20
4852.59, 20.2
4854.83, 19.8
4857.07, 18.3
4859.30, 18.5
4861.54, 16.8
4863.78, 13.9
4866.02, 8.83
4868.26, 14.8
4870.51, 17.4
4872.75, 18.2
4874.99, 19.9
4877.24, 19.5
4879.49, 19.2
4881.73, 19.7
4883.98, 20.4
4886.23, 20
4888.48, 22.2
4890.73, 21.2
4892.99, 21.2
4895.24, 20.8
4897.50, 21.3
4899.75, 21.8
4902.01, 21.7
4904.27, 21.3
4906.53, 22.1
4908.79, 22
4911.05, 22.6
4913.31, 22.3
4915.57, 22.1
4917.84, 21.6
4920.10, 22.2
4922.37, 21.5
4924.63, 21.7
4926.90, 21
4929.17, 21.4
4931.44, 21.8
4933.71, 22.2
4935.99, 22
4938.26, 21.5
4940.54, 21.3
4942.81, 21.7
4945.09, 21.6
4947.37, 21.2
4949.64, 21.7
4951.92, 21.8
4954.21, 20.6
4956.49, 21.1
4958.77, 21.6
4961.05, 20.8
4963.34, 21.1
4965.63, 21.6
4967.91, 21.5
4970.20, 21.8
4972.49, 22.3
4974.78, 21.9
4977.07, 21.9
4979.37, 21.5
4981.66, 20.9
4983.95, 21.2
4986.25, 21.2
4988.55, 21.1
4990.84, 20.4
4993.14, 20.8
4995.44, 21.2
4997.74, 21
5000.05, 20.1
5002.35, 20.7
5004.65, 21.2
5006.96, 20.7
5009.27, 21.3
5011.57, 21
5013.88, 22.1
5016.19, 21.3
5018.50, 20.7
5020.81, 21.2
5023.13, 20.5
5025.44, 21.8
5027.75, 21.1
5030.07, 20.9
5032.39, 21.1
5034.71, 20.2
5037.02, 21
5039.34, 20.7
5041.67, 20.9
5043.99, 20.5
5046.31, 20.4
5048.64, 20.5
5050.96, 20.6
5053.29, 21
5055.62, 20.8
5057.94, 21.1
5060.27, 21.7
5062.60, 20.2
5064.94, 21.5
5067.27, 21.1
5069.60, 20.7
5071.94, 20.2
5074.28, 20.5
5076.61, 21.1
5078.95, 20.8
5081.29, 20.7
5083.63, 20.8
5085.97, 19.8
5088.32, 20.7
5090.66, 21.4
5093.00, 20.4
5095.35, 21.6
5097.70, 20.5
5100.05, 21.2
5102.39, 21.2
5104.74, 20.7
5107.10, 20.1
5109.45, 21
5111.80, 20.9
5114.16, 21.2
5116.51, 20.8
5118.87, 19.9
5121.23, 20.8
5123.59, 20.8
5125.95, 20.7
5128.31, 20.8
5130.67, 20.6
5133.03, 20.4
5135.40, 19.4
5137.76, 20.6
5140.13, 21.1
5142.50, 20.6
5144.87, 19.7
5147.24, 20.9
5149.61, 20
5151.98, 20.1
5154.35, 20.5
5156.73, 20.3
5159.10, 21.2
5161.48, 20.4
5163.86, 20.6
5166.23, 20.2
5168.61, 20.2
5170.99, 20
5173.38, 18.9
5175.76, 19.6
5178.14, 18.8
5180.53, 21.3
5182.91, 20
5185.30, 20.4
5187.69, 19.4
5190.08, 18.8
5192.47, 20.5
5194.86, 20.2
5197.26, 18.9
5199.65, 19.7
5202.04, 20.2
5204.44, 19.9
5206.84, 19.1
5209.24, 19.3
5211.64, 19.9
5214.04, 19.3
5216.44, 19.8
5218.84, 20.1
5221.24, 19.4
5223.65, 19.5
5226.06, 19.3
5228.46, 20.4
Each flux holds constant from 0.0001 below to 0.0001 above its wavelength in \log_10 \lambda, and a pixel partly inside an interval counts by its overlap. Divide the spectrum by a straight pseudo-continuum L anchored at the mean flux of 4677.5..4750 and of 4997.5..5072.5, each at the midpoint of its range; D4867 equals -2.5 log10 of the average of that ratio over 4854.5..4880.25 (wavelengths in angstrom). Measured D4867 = 0.30 mag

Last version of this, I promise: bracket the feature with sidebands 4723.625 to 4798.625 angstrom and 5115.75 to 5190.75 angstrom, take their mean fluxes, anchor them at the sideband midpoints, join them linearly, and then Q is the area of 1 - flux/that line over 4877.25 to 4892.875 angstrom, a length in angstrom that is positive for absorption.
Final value 1.2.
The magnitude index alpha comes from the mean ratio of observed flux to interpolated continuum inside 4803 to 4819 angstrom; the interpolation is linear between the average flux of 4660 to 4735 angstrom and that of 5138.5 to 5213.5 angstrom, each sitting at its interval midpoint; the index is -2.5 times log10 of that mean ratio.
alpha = 0.035 mag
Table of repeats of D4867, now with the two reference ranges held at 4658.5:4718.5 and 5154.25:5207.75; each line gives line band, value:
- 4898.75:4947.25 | 0.01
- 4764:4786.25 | 0.00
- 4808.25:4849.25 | 0.04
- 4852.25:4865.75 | 0.29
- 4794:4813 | 0.02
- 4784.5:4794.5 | 0.00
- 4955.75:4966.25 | 0.02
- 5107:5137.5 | -0.01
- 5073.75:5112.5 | -0.01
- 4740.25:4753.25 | 0.01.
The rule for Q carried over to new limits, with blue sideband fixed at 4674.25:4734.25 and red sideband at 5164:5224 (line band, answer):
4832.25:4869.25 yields 5.8 angstrom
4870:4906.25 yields 2.8 angstrom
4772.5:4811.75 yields 0.4 angstrom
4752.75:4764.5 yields 0.3 angstrom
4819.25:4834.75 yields 0.3 angstrom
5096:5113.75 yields -0.3 angstrom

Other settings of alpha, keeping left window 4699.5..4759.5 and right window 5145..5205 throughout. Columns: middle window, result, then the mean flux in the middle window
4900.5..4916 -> 0.00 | 22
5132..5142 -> 0.00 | 20.4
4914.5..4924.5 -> 0.00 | 21.8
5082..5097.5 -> -0.01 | 20.8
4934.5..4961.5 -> 0.01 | 21.4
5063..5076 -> 0.00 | 20.8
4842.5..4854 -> 0.08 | 20.9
